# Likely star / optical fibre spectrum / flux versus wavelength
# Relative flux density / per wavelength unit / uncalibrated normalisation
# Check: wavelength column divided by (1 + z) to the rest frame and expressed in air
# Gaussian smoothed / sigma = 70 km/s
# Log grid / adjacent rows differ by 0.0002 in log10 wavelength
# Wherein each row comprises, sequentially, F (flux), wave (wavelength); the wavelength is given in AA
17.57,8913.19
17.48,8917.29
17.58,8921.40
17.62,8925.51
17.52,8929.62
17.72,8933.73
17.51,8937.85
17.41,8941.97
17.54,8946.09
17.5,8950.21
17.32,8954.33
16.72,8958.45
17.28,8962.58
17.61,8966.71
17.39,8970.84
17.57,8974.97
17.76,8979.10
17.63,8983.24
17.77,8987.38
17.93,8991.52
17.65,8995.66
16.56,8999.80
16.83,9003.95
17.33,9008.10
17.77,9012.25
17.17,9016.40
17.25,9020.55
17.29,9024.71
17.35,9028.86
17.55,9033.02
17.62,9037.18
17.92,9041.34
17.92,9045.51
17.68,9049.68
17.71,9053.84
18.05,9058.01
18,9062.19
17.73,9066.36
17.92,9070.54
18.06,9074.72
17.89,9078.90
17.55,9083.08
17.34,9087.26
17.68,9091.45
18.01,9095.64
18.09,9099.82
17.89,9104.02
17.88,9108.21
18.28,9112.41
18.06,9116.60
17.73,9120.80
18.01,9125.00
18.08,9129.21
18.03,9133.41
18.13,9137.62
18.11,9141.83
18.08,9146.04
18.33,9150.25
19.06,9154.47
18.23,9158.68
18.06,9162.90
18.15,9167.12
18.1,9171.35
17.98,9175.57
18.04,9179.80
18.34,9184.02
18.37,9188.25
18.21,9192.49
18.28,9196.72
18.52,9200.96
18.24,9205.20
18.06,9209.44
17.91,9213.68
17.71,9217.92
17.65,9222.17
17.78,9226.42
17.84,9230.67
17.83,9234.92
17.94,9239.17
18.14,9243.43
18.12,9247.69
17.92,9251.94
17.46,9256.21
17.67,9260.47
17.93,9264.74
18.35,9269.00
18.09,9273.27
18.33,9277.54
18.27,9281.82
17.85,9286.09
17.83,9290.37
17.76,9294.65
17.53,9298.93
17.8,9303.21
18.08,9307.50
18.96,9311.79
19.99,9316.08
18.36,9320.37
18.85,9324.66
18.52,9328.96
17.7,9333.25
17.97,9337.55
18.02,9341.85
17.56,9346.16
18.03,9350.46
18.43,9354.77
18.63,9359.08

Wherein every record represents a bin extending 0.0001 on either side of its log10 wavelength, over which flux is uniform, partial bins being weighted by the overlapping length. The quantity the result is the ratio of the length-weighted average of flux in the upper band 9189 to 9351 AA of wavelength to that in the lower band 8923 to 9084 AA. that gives 1.03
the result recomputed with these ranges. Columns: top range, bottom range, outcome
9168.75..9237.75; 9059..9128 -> 1.01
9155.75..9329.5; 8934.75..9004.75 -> 1.04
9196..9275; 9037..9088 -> 1.01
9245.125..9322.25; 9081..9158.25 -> 1.01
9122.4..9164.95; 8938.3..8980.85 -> 1.05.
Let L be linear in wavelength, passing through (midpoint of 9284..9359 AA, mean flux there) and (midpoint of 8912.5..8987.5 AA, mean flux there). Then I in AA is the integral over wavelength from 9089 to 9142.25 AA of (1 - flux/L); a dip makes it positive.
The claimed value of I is -0.5 AA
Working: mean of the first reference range 17.5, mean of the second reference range 18.2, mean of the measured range 18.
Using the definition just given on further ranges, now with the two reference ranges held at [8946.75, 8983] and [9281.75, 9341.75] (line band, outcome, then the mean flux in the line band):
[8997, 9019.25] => 0.46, 17.2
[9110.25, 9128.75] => -0.25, 18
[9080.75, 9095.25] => 0.10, 17.6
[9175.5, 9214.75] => -0.55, 18.2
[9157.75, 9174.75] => -0.21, 18.1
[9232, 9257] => 0.22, 17.9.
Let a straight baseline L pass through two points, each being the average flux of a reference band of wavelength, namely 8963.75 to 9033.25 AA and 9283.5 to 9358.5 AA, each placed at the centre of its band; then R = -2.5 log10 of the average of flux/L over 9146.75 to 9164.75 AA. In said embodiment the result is -0.036 mag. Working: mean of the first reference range 17.4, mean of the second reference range 18.2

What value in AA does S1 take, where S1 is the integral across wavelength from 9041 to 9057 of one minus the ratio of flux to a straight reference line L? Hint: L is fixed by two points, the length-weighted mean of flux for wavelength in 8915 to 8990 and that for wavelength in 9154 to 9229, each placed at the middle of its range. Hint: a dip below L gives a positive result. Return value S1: -0.1 AA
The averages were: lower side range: 17.5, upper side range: 18.1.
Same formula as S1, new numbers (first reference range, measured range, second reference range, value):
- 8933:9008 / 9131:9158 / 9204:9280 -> -0.8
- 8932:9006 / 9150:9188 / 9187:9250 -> -0.7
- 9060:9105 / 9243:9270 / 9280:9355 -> 0.3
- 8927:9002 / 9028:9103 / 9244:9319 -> -0.5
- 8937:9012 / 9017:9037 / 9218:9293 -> 0.2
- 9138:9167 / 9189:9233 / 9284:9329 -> 0.6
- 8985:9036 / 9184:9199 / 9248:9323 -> -0.4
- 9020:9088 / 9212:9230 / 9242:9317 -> 0.2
